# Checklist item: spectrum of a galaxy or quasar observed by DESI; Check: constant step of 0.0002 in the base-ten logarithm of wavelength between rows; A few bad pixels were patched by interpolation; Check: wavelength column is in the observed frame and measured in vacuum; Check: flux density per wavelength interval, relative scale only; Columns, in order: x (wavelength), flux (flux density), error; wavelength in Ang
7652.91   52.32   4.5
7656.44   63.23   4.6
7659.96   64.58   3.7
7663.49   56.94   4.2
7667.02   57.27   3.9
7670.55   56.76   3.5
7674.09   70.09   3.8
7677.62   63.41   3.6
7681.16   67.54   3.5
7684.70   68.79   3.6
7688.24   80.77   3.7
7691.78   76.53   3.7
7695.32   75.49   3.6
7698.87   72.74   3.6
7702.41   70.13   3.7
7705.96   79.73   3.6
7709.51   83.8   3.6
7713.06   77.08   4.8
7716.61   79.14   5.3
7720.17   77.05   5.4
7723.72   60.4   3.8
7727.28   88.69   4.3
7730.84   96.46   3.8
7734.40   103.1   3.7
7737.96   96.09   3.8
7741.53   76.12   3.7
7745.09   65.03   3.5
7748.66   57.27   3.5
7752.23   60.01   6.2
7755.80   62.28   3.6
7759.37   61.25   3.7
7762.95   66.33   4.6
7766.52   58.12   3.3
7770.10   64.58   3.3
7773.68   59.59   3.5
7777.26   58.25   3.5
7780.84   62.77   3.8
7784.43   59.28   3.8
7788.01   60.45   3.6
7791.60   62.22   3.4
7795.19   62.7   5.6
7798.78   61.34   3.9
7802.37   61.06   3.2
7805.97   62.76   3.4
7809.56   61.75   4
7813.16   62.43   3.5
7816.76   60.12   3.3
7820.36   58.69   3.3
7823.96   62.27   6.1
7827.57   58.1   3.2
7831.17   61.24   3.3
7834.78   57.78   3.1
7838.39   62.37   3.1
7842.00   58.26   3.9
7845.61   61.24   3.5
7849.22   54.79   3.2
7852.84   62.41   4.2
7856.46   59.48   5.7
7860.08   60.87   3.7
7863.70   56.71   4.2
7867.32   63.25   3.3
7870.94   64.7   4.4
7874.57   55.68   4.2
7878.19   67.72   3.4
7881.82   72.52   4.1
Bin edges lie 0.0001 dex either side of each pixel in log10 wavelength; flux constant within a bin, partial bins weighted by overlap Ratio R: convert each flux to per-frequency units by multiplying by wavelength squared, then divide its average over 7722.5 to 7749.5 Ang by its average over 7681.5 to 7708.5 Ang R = 1.10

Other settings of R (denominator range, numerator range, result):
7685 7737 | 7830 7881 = 0.79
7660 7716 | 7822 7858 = 0.88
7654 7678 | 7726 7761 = 1.27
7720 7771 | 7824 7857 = 0.84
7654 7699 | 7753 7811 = 0.95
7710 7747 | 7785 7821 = 0.76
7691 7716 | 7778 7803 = 0.82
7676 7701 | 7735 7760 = 0.99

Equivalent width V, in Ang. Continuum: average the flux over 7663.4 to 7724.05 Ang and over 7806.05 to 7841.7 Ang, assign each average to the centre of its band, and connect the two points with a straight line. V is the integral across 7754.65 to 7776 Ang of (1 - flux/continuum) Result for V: 1.1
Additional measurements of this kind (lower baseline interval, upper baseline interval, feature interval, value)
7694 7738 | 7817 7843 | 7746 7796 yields 6.8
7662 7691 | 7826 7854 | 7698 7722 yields -4.8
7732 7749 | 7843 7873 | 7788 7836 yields 5.4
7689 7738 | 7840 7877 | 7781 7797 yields 2.0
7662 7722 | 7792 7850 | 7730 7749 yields -4.5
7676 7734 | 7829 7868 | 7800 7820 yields 0.9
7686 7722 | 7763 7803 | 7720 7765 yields -3.1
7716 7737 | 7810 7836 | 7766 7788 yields 3.5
